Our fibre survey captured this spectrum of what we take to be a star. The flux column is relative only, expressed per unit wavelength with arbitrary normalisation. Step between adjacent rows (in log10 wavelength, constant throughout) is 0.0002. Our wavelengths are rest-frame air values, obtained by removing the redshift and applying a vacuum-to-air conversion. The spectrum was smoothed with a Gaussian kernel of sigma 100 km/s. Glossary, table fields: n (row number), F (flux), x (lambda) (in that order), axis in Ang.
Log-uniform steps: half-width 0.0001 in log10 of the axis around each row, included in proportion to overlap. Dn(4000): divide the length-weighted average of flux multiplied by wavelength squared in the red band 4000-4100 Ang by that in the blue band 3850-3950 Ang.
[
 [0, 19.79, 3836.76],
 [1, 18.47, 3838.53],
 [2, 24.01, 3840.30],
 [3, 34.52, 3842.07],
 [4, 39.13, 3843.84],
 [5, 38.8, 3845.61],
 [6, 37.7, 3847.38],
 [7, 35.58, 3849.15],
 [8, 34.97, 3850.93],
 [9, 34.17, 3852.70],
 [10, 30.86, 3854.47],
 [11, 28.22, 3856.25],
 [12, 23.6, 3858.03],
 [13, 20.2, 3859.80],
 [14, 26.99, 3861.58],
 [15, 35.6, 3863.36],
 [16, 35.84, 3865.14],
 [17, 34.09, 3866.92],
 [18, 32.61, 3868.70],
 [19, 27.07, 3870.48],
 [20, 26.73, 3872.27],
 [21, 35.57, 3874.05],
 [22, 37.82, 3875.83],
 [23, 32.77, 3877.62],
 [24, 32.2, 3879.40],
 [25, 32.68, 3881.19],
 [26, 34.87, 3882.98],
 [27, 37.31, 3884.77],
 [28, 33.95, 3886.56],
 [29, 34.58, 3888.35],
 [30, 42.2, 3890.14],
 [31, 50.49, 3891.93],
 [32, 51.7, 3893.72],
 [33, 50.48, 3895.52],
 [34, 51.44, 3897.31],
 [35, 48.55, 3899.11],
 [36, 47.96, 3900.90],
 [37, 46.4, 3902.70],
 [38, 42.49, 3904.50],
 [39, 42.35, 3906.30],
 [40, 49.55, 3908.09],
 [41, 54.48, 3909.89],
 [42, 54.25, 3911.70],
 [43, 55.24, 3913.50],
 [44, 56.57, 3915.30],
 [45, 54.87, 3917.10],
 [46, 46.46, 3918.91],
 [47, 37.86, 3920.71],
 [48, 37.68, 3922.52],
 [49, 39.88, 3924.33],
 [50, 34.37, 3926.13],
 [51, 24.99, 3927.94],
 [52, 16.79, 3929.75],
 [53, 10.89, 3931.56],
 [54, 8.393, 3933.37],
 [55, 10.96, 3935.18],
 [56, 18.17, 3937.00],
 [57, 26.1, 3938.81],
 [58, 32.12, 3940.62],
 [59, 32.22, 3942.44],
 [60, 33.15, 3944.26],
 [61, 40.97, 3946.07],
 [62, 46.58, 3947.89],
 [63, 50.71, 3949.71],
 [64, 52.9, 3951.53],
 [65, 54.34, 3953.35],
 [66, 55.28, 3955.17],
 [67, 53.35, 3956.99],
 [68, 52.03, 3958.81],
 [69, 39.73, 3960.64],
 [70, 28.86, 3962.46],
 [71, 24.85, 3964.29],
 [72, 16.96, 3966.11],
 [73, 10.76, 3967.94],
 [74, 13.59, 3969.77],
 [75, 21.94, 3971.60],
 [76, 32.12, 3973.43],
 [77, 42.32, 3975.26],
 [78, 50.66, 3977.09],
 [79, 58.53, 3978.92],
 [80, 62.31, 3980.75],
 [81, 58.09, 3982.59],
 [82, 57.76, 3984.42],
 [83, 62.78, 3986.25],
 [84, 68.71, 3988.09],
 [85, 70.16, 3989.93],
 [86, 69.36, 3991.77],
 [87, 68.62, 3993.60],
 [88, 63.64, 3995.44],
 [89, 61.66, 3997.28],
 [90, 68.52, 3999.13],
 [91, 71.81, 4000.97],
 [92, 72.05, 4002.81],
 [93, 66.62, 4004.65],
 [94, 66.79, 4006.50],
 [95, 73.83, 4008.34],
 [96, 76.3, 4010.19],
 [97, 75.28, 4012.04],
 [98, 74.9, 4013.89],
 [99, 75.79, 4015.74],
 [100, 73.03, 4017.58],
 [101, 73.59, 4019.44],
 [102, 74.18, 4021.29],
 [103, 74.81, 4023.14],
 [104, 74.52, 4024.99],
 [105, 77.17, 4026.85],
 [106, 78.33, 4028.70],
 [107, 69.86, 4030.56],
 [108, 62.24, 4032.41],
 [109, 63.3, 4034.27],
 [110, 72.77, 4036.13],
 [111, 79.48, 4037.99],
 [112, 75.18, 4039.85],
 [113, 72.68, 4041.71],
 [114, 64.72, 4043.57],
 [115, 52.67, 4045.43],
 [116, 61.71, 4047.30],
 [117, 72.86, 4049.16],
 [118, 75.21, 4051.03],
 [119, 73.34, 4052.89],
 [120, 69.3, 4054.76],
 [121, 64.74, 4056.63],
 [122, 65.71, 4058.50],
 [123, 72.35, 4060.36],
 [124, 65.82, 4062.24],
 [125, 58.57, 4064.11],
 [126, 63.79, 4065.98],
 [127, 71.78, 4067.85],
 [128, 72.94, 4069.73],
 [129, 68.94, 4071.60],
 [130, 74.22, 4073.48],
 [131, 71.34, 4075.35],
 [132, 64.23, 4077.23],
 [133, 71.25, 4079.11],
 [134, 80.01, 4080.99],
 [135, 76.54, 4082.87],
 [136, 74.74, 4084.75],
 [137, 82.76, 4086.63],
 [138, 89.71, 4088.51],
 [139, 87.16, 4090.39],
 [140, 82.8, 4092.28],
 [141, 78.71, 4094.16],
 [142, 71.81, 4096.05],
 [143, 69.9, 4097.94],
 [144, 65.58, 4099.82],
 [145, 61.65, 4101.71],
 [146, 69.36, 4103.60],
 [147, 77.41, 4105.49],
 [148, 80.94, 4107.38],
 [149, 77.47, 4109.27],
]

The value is 2.13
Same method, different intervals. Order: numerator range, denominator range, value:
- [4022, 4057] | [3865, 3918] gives 1.79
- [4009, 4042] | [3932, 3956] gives 2.18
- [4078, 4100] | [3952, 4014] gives 1.52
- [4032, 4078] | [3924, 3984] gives 2.04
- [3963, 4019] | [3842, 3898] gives 1.71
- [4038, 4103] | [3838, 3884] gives 2.49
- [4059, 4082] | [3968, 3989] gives 1.56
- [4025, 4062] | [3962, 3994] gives 1.58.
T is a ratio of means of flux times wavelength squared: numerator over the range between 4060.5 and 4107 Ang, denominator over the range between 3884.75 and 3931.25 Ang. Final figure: 1.83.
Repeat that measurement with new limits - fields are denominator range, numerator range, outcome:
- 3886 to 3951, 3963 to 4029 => 1.58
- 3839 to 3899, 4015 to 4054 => 2.20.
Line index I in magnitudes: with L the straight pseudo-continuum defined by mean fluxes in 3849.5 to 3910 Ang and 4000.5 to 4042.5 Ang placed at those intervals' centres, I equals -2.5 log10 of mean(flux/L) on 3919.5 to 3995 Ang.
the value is 0.400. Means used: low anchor 37.5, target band 39.9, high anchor 72.8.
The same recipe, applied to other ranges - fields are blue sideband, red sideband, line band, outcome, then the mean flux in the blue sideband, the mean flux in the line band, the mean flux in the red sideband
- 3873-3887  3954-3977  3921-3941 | 0.383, 34.6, 23.9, 33.5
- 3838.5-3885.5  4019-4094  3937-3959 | 0.169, 32.2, 42.8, 72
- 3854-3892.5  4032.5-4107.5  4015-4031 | -0.198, 32.9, 74.7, 71.5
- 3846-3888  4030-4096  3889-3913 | -0.235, 32.3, 48.6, 71.6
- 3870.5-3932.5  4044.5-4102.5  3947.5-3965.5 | 0.111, 40.6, 45.4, 71.4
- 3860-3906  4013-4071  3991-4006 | -0.106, 38.3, 67.8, 70.2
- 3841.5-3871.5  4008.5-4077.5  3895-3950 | 0.166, 32.3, 38.6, 70.6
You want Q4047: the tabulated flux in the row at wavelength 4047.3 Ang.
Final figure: 61.71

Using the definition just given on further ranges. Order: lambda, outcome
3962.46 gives 28.86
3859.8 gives 20.2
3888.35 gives 34.58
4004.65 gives 66.62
